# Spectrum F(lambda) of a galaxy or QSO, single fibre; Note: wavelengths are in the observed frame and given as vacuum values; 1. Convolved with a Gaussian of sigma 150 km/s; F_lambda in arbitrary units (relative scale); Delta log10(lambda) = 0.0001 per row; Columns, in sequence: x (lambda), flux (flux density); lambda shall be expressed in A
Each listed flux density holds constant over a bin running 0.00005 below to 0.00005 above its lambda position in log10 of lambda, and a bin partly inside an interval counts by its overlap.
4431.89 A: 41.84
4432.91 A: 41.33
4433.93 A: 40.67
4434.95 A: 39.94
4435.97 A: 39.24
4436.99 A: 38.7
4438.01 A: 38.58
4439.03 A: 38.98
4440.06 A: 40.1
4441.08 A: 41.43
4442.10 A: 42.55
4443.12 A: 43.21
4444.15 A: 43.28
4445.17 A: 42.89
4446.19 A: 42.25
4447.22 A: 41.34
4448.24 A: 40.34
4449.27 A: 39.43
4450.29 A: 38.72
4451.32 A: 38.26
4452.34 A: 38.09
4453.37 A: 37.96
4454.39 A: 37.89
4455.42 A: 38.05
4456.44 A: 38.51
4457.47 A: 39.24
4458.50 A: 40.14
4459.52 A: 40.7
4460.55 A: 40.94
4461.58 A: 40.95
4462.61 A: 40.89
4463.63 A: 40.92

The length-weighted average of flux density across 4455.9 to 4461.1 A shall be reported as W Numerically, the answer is 39.9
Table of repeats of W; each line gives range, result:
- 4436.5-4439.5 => 38.8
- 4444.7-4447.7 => 42.1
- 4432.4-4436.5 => 40.3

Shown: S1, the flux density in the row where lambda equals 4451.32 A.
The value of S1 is 38.26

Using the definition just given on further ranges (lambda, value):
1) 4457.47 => 39.24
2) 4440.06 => 40.1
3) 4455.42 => 38.05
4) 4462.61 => 40.89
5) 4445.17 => 42.89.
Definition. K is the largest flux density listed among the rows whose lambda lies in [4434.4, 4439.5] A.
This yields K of 39.94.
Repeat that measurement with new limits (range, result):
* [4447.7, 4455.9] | 40.34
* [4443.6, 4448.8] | 43.28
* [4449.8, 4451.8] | 38.72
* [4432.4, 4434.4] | 41.33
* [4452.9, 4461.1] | 40.94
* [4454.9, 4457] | 38.51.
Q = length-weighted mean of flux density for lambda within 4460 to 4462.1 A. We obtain 40.8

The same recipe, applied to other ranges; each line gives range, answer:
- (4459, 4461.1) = 40.8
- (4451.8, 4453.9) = 38.1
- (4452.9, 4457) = 38.1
